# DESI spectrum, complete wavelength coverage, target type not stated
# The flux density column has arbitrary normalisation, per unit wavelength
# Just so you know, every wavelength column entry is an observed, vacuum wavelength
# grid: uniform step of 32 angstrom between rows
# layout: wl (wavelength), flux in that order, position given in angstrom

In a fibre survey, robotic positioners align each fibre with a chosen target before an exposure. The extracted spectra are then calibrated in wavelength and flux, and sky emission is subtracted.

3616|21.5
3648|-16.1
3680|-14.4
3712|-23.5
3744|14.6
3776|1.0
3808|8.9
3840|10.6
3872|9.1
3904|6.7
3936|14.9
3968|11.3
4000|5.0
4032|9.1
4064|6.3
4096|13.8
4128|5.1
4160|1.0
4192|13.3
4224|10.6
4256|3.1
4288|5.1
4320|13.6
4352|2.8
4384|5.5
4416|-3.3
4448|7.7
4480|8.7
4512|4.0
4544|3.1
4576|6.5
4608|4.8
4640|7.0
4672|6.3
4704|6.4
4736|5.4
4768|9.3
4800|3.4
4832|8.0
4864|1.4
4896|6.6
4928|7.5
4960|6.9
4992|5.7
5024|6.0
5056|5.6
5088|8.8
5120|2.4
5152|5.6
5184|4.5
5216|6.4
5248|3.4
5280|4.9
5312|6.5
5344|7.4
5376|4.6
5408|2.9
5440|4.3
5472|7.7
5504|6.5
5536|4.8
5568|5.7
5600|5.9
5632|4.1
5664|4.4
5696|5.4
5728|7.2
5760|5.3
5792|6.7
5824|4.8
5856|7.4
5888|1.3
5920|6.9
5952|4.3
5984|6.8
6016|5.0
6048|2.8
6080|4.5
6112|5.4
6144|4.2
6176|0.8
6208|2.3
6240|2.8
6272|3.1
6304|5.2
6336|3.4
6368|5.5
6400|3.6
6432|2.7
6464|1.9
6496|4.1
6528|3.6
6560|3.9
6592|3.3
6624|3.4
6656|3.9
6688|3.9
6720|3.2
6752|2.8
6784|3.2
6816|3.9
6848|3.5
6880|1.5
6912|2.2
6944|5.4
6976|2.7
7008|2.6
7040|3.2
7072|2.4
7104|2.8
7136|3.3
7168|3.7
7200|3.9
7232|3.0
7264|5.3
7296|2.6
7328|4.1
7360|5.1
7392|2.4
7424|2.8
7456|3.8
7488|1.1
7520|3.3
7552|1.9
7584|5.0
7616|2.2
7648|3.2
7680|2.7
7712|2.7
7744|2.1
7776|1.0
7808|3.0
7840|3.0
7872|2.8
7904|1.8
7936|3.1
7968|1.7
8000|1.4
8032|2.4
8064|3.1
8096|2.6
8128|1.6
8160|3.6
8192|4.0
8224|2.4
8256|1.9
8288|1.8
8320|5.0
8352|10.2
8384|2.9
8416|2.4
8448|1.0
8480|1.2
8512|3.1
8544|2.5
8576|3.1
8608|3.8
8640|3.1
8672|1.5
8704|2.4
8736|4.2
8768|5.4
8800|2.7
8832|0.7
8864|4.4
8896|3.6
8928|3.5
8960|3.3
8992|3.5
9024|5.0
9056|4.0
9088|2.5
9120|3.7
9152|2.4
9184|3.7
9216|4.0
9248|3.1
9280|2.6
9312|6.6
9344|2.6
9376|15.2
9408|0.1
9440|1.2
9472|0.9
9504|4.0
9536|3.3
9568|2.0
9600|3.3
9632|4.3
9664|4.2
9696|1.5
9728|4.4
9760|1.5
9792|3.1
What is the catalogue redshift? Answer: 1.24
